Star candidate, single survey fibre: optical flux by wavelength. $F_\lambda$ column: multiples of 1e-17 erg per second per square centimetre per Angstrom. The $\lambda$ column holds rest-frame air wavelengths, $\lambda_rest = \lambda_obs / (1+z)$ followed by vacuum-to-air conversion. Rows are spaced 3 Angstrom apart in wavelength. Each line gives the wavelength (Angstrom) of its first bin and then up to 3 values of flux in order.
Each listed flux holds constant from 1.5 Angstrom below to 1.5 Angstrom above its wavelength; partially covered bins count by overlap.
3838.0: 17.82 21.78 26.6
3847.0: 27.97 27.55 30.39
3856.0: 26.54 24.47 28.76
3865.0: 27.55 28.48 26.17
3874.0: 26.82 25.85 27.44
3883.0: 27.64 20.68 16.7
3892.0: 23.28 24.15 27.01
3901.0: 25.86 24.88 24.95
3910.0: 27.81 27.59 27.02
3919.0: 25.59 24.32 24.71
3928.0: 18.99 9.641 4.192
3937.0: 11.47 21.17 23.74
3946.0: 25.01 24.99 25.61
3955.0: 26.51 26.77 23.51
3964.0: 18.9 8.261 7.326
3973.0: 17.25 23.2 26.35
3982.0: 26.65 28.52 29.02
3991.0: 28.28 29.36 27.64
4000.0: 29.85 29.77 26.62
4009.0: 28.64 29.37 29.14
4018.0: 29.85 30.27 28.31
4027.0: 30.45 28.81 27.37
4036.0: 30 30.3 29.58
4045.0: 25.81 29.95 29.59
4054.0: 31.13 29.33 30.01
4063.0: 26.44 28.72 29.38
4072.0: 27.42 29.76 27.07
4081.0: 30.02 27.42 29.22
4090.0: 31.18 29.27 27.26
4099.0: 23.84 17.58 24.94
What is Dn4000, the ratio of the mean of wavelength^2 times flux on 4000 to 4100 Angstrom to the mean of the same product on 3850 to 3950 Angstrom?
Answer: 1.31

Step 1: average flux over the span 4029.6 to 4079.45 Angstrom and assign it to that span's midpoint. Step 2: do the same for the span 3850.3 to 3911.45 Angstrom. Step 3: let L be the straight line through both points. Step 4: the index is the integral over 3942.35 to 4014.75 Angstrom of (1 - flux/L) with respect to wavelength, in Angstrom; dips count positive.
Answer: 7.5 Angstrom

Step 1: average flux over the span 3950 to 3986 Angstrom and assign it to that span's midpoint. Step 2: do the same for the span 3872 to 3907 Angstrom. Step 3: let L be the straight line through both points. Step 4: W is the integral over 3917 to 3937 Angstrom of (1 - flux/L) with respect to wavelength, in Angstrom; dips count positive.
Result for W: 4.8 Angstrom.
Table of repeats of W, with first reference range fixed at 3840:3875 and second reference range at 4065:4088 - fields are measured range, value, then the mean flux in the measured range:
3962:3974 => 6.3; 13.2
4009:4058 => -1.8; 29.3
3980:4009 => -0.4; 28.4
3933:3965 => 7.3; 21.4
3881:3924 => 3.9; 24.8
